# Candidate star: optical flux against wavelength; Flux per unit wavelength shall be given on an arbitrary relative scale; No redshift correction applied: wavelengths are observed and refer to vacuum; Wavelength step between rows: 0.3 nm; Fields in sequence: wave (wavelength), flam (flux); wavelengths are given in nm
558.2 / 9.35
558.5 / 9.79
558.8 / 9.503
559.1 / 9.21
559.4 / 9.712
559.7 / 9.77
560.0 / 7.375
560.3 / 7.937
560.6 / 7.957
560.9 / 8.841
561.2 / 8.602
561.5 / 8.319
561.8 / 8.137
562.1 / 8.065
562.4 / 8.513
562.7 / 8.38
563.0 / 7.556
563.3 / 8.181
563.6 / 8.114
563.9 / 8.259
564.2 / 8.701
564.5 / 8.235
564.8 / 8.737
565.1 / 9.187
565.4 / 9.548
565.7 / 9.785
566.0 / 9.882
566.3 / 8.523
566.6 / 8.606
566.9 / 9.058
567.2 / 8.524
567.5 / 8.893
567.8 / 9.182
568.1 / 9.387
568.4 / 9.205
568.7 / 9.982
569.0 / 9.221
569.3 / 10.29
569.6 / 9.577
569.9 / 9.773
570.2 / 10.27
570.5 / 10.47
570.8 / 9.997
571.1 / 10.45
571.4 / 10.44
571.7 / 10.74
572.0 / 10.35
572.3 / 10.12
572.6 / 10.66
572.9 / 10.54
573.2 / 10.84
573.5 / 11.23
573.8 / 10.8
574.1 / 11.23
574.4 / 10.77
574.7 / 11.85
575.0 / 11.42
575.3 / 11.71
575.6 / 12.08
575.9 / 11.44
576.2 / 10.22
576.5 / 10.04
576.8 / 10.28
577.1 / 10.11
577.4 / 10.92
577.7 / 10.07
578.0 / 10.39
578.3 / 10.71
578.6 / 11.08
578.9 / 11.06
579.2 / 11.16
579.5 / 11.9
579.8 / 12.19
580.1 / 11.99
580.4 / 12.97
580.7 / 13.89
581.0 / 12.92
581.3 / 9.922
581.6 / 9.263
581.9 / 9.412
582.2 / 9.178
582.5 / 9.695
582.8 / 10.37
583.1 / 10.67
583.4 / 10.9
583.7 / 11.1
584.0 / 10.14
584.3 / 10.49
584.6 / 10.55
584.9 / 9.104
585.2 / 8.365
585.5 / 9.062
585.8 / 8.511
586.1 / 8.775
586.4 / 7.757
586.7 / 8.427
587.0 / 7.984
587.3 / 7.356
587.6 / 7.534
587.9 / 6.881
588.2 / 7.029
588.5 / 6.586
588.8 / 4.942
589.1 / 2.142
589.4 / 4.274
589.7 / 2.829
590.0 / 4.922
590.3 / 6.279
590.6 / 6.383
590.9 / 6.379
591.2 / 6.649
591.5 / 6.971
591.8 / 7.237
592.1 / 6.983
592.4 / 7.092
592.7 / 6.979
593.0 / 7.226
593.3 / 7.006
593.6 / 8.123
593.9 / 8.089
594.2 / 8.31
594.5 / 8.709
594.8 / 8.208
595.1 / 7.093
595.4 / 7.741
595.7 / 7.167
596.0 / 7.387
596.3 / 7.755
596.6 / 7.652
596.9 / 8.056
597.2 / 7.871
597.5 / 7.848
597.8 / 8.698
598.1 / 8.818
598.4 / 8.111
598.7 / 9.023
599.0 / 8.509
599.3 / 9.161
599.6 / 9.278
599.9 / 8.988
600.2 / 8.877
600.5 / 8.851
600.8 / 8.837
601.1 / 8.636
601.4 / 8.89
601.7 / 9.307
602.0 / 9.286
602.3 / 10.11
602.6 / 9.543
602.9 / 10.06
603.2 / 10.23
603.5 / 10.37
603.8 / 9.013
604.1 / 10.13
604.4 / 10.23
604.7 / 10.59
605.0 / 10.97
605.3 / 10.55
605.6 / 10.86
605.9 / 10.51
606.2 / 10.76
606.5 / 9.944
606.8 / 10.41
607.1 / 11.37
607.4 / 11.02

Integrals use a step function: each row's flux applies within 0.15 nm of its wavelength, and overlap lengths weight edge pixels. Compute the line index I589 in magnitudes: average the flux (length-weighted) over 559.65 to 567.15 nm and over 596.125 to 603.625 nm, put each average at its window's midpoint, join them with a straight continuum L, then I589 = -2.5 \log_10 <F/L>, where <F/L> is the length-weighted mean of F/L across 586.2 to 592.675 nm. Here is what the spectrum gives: 0.35 mag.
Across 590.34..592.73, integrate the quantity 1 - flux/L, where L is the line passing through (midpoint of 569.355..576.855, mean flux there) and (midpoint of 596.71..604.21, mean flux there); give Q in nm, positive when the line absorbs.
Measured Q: 0.69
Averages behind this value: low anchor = 10.7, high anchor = 9.05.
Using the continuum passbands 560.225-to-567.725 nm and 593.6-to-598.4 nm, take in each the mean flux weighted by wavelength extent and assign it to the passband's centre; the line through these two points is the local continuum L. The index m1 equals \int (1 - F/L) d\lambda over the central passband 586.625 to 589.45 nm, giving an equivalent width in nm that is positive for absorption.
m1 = 0.62 nm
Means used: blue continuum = 8.59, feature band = 6.33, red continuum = 7.97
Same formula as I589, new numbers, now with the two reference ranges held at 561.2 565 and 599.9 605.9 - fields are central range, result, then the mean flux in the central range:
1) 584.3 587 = 0.03 mag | 8.87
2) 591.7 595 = 0.23 mag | 7.63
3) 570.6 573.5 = -0.21 mag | 10.5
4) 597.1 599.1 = 0.14 mag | 8.42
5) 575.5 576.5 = -0.25 mag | 11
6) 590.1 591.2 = 0.42 mag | 6.32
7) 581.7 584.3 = -0.13 mag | 10.2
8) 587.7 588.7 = 0.33 mag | 6.77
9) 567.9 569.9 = -0.13 mag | 9.61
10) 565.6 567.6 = -0.08 mag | 9.02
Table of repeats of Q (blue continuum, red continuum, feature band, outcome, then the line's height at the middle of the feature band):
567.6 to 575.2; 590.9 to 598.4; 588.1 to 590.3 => 0.943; 8.27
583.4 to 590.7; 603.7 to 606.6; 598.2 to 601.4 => 0.233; 9.52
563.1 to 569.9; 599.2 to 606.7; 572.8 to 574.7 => -0.370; 9.2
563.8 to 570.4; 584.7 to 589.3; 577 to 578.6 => -0.444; 8.23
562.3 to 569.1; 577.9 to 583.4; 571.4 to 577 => -0.438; 10.1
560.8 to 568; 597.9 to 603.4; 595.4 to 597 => 0.262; 9.09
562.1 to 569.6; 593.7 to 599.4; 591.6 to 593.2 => 0.218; 8.22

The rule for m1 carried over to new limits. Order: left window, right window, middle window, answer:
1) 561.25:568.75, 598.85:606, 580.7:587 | -0.41 nm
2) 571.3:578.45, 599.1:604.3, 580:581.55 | -0.25 nm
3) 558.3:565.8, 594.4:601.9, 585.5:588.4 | 0.21 nm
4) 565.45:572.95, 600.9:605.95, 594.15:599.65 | 0.97 nm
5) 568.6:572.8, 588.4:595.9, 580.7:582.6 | -0.46 nm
